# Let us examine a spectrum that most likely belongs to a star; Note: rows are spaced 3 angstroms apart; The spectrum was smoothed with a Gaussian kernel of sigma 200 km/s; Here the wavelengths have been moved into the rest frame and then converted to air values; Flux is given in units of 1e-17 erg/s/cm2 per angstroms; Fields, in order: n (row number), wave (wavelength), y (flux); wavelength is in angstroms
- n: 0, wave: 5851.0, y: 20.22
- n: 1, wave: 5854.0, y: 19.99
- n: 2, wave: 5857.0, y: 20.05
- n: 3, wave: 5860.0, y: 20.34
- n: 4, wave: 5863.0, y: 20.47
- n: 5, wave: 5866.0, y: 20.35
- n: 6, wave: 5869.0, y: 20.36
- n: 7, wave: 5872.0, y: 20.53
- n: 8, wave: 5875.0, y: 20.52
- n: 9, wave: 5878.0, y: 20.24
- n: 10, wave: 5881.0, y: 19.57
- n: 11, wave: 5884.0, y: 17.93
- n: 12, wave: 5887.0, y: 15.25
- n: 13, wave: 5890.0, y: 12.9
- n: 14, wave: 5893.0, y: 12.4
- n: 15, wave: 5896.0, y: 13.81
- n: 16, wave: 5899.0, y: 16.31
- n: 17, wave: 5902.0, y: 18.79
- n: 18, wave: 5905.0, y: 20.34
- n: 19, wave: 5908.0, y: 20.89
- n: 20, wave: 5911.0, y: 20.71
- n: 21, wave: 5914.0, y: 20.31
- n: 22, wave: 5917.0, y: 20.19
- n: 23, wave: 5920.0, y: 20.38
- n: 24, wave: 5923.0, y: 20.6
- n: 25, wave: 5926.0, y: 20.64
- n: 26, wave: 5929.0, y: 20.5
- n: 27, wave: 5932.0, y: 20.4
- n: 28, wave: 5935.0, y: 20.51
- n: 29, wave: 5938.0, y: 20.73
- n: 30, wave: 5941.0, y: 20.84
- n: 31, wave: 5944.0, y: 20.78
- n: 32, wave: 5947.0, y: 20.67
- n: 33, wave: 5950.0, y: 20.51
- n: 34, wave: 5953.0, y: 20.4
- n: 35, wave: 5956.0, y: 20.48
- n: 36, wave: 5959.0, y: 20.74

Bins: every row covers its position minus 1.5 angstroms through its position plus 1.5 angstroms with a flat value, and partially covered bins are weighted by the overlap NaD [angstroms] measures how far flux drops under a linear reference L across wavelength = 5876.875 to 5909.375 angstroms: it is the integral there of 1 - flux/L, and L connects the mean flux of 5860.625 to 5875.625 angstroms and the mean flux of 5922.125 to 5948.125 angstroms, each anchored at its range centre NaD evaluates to 5.43 angstroms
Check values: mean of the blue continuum 20.4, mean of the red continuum 20.6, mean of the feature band 17.1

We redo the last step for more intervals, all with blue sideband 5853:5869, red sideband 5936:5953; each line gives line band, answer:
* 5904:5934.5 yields 0.1 angstroms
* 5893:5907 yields 2.4 angstroms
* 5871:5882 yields 0.1 angstroms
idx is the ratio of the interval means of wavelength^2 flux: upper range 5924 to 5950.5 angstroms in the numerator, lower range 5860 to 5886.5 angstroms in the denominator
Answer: 1.06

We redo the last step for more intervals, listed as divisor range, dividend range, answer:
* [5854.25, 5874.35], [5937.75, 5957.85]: 1.04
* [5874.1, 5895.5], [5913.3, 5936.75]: 1.24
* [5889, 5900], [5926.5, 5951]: 1.52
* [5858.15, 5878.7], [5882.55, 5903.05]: 0.75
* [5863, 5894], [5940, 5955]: 1.16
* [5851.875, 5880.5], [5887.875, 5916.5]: 0.87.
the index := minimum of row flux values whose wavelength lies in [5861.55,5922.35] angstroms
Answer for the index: 12.4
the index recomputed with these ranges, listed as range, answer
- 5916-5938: 20.19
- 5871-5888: 15.25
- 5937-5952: 20.51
